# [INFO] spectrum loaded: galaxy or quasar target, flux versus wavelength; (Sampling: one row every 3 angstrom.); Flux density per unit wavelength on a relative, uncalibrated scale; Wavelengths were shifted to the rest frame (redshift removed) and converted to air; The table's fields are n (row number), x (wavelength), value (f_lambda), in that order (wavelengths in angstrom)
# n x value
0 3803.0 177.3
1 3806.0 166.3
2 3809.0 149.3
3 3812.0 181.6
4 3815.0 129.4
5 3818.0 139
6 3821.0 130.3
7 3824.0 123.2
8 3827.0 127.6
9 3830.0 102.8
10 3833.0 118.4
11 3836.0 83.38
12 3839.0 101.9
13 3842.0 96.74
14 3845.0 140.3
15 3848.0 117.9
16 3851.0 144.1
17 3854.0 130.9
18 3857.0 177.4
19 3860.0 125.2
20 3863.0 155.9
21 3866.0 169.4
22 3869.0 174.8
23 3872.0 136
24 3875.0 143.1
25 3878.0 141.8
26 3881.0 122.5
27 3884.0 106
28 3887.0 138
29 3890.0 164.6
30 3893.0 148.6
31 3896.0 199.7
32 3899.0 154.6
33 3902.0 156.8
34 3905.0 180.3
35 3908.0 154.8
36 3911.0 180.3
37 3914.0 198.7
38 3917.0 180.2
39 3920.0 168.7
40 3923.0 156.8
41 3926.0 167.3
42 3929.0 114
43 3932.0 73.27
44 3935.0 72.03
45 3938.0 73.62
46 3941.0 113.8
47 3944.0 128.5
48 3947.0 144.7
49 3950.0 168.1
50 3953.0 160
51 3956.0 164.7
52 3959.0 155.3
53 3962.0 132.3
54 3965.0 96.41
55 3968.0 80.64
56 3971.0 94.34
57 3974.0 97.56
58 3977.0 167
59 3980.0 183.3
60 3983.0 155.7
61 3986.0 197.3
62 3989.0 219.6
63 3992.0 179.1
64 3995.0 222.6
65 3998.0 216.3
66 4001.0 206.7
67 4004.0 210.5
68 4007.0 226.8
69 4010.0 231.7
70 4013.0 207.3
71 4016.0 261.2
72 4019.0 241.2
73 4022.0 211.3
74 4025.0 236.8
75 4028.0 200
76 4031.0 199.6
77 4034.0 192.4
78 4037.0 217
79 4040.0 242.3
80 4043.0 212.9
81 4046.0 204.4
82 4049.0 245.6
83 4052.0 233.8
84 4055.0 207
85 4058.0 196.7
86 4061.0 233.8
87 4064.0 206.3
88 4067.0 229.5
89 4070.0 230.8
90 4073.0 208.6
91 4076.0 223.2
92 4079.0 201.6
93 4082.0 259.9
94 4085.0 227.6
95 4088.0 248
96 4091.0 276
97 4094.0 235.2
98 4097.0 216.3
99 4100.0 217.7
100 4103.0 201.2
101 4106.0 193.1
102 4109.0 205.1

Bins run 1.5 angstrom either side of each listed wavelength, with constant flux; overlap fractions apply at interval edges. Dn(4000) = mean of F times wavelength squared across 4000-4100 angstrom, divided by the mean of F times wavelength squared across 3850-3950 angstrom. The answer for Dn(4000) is 1.7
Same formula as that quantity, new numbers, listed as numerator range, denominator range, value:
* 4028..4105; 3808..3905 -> 1.77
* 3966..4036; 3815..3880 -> 1.58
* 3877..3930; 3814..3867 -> 1.27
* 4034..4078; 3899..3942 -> 1.65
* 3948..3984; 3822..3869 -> 1.13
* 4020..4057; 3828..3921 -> 1.62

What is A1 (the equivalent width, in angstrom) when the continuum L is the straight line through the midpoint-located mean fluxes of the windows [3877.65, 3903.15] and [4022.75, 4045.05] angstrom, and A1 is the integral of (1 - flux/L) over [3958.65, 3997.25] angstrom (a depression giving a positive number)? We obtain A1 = 7.3 angstrom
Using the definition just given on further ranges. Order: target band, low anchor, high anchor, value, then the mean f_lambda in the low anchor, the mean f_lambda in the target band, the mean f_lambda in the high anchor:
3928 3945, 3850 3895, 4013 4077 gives 7.8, 146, 94.4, 220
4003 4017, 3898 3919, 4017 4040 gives -1.1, 173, 227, 217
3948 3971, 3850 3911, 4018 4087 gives 6.1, 152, 134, 220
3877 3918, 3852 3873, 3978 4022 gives 2.2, 153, 159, 211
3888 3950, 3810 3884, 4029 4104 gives 5.5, 133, 147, 223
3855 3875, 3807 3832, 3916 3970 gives -3.2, 136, 155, 130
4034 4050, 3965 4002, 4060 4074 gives -1.2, 165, 221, 222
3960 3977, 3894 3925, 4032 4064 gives 7.4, 173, 108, 218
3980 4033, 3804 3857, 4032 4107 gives -3.7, 130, 212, 222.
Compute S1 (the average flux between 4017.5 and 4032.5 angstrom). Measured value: 218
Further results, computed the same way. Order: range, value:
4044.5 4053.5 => 228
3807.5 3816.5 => 153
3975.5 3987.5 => 176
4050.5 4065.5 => 216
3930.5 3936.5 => 72.6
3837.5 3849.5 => 114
